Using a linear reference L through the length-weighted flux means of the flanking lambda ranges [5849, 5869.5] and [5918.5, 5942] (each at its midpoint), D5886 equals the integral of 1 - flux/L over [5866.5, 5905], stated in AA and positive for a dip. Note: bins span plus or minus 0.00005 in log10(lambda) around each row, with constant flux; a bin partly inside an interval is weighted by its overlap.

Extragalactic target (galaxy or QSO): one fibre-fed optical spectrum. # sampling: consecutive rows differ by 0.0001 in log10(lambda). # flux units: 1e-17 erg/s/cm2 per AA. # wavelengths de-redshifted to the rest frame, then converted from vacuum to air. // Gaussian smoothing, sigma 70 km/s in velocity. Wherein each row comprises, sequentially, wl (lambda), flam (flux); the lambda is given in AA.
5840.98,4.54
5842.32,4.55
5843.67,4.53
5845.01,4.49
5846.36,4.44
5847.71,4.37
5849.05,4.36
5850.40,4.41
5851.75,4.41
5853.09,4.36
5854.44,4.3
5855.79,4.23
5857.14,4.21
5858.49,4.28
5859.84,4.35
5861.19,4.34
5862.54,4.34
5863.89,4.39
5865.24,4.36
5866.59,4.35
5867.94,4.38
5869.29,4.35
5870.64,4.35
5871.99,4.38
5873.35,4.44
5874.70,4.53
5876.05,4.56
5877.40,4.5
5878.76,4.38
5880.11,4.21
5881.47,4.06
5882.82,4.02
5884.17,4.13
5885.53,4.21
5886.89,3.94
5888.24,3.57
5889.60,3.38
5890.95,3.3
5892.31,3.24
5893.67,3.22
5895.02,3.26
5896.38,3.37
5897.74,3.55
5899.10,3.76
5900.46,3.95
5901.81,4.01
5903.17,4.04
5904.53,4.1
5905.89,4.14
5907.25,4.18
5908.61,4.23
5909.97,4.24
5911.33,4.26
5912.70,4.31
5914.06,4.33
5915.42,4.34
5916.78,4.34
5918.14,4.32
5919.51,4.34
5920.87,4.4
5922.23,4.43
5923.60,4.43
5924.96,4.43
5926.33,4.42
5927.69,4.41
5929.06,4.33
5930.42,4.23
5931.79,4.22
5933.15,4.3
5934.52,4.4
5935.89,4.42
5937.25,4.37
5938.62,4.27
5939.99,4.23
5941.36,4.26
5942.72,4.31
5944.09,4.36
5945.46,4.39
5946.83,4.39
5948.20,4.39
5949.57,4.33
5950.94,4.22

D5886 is 3.22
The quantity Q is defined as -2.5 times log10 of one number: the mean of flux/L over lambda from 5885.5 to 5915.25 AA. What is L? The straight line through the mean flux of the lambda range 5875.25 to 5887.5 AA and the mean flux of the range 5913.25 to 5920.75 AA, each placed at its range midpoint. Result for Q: 0.12 mag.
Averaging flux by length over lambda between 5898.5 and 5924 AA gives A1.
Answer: 4.22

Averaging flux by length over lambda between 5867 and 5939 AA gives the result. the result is 4.14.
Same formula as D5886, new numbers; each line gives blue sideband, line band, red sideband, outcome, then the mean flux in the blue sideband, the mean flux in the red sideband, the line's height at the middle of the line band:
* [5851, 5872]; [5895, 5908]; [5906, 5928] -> 1.4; 4.34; 4.33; 4.33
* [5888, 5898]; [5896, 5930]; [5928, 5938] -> -3.2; 3.34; 4.33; 3.84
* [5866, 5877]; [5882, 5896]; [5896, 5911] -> 1.9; 4.42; 3.98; 4.18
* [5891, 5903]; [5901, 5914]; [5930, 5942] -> -1.4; 3.55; 4.3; 3.75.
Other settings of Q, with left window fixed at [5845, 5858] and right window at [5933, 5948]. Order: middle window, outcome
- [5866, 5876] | -0.02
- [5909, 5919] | 0.01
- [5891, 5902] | 0.23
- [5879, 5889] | 0.08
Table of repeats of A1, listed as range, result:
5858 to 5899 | 4.05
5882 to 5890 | 3.9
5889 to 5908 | 3.68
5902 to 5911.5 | 4.16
